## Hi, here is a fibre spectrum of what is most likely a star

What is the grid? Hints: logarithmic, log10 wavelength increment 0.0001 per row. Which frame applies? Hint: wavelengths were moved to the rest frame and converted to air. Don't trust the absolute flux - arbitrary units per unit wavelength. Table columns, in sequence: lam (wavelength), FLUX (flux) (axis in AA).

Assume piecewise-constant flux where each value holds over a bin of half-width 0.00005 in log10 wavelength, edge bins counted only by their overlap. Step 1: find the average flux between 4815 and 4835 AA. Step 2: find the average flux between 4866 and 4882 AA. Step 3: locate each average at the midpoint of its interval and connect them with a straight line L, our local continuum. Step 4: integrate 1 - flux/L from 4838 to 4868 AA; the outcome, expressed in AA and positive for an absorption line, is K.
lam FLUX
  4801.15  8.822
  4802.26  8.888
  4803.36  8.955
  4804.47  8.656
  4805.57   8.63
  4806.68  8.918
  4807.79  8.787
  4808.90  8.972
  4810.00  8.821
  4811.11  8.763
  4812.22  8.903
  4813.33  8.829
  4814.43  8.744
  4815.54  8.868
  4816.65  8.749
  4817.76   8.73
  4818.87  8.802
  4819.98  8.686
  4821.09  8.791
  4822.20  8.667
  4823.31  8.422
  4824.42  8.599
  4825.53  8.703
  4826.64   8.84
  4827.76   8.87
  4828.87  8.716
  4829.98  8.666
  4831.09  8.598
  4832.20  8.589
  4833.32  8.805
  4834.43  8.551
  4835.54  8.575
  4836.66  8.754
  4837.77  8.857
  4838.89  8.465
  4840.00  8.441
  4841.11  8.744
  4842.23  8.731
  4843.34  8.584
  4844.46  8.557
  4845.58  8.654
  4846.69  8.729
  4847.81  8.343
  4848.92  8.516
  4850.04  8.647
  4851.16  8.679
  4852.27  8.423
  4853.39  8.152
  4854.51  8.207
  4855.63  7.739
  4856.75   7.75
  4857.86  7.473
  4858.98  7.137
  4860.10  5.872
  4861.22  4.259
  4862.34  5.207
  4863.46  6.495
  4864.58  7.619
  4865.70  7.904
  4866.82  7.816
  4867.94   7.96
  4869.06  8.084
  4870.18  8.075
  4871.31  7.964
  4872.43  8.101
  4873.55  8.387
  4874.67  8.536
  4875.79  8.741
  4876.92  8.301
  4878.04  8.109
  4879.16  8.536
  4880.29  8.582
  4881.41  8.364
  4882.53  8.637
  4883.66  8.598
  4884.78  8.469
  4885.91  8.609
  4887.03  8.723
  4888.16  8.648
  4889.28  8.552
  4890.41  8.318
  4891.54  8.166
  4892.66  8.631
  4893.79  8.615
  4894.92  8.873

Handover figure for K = 2.2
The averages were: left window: 8.7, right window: 8.25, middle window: 7.83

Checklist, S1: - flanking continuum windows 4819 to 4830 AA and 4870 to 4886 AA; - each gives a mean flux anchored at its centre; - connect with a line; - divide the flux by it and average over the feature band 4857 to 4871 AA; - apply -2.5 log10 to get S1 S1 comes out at 0.204 mag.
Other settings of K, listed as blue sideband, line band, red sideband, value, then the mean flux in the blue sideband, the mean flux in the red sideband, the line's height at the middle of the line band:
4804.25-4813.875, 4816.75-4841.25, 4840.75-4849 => 0.1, 8.81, 8.61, 8.7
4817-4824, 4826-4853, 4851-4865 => -2.6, 8.68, 7.11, 7.88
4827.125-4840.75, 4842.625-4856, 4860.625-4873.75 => -0.7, 8.66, 7.29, 8.03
